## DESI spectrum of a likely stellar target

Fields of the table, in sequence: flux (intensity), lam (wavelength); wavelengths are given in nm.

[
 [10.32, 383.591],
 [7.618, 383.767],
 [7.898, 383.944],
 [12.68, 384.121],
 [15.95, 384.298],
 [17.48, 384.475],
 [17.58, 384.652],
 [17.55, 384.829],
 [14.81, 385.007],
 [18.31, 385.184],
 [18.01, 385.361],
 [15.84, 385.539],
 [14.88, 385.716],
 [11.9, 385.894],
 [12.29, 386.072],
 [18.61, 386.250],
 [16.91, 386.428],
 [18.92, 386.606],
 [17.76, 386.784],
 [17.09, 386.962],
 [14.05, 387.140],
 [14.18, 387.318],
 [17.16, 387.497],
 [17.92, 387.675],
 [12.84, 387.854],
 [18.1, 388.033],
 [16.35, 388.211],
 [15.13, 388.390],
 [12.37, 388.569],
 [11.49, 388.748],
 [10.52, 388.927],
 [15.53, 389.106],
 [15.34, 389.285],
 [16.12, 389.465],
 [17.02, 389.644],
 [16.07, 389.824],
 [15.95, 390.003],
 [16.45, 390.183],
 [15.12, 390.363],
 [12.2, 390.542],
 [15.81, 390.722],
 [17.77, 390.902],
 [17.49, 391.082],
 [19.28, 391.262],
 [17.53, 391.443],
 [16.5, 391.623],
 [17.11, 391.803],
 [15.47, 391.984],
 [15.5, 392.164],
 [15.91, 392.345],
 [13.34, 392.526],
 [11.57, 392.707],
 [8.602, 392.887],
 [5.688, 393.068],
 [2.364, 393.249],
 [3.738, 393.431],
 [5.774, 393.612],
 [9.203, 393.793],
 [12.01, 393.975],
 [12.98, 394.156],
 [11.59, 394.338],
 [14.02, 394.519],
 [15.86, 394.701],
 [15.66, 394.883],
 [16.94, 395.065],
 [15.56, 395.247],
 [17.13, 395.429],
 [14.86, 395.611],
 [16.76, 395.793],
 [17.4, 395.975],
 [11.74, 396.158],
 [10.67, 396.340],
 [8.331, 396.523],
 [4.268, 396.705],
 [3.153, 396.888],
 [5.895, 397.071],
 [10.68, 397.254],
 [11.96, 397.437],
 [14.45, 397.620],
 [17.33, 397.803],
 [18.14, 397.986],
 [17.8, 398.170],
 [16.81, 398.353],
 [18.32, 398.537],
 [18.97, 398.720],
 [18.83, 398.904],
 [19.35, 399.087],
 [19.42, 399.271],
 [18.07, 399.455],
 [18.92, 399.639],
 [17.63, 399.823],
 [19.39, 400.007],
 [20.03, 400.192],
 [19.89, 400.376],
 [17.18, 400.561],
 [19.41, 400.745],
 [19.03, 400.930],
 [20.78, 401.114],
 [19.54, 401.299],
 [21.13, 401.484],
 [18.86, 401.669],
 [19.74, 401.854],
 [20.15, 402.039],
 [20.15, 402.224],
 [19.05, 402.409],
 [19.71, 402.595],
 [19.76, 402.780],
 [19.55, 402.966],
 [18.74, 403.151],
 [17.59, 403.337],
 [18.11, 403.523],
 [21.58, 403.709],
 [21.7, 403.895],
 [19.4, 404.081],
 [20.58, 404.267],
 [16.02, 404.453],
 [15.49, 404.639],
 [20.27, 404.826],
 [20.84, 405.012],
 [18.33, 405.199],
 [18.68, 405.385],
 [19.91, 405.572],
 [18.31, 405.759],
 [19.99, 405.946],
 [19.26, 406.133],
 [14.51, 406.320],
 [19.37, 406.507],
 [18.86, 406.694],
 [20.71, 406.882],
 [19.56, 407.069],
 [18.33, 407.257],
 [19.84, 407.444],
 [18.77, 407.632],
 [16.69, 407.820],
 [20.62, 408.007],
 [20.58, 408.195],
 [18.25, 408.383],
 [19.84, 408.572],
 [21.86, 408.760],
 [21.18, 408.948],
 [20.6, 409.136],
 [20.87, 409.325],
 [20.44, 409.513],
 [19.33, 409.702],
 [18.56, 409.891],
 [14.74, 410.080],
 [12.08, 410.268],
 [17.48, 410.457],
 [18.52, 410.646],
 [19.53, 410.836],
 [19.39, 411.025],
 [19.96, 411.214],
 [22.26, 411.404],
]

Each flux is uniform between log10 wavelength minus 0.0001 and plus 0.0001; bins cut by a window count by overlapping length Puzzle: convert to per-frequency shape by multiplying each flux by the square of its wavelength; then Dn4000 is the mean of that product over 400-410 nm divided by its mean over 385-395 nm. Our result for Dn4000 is 1.46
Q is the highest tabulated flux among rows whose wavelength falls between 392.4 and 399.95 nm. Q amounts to 19.42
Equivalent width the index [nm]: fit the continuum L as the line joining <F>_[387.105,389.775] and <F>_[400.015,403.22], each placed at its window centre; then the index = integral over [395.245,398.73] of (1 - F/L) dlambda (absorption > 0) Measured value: 0.90 nm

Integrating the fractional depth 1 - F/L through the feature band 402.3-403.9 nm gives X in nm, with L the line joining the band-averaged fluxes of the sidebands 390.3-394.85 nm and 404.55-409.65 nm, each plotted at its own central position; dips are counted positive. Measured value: -0.17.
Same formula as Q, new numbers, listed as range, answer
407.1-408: 19.84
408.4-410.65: 21.86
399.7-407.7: 21.7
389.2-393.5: 19.28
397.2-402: 21.13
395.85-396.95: 17.4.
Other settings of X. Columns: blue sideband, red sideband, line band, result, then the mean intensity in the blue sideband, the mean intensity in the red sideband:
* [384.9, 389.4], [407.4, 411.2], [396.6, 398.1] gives 0.55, 15.5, 19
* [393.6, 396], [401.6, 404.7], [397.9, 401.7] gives -0.38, 14.2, 19.2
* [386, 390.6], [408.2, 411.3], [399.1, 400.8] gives -0.15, 15.5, 19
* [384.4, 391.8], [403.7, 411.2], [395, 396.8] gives 0.40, 15.9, 19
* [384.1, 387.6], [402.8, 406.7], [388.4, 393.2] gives 0.65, 16.2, 18.9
